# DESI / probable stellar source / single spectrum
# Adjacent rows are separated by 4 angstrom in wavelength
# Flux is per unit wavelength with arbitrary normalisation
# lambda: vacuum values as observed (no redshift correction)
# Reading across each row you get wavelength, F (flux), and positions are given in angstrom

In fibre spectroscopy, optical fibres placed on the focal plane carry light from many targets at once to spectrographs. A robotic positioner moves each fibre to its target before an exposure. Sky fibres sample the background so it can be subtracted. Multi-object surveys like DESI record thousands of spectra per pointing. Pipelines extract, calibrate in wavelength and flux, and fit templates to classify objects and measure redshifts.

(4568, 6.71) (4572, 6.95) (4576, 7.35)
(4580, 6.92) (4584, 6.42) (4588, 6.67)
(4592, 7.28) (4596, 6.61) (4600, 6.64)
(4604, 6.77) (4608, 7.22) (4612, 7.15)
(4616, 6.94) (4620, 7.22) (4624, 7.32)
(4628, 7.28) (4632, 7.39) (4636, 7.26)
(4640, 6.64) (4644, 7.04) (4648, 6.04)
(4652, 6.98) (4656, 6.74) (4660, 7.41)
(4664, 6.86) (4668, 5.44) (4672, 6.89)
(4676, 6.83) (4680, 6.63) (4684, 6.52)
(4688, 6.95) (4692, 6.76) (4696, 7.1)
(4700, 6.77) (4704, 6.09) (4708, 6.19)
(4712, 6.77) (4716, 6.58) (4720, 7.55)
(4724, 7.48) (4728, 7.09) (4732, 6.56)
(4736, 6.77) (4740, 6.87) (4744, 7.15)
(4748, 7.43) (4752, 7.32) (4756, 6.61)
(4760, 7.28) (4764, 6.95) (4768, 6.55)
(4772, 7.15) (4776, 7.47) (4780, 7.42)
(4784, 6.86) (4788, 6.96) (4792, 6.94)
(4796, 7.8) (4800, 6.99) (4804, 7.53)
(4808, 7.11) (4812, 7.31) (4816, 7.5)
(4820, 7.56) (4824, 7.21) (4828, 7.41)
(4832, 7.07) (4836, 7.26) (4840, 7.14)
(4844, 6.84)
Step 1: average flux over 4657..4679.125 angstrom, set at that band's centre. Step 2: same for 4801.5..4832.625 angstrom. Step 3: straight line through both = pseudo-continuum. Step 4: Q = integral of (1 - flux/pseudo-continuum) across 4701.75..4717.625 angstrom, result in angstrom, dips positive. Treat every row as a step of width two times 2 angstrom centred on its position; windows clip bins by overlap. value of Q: 1.1 angstrom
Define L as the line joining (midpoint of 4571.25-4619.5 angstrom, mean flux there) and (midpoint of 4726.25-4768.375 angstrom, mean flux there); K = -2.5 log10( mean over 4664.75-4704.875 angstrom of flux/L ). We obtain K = 0.053 mag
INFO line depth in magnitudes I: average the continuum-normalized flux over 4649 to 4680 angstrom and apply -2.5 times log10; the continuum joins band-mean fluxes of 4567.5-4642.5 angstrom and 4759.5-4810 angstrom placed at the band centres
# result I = 0.053 mag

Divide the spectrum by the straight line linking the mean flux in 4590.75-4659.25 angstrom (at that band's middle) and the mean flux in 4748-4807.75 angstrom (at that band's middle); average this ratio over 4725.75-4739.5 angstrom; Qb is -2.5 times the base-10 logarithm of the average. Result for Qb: 0.04 mag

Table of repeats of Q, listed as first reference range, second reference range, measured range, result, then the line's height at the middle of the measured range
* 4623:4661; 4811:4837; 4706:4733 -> 0.9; 7.14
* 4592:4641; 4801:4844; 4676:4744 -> 3.4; 7.16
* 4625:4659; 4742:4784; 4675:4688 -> 0.6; 7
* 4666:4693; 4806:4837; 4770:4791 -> -0.2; 7.09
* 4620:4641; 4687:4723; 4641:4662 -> 0.7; 7.08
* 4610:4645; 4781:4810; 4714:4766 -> 0.8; 7.17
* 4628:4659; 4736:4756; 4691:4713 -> 1.3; 7.02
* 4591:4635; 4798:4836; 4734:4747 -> 0.4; 7.21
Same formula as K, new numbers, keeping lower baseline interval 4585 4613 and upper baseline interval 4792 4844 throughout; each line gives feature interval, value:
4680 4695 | 0.05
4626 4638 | -0.06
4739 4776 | 0.02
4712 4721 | 0.02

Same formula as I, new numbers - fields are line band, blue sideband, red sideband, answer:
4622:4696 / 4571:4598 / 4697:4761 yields 0.01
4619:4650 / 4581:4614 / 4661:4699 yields -0.04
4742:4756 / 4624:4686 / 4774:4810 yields -0.02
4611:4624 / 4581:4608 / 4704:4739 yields -0.05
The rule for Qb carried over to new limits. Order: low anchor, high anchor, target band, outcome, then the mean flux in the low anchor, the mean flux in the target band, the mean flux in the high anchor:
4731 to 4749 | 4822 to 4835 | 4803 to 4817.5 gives -0.026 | 6.95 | 7.35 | 7.23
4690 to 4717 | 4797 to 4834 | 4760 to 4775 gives 0.006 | 6.61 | 6.98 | 7.31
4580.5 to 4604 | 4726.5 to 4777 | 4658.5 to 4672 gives 0.044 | 6.74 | 6.59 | 7.01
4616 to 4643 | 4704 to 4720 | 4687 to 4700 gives -0.031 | 7.16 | 6.91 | 6.59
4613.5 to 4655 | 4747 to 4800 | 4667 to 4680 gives 0.087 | 7.01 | 6.5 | 7.12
